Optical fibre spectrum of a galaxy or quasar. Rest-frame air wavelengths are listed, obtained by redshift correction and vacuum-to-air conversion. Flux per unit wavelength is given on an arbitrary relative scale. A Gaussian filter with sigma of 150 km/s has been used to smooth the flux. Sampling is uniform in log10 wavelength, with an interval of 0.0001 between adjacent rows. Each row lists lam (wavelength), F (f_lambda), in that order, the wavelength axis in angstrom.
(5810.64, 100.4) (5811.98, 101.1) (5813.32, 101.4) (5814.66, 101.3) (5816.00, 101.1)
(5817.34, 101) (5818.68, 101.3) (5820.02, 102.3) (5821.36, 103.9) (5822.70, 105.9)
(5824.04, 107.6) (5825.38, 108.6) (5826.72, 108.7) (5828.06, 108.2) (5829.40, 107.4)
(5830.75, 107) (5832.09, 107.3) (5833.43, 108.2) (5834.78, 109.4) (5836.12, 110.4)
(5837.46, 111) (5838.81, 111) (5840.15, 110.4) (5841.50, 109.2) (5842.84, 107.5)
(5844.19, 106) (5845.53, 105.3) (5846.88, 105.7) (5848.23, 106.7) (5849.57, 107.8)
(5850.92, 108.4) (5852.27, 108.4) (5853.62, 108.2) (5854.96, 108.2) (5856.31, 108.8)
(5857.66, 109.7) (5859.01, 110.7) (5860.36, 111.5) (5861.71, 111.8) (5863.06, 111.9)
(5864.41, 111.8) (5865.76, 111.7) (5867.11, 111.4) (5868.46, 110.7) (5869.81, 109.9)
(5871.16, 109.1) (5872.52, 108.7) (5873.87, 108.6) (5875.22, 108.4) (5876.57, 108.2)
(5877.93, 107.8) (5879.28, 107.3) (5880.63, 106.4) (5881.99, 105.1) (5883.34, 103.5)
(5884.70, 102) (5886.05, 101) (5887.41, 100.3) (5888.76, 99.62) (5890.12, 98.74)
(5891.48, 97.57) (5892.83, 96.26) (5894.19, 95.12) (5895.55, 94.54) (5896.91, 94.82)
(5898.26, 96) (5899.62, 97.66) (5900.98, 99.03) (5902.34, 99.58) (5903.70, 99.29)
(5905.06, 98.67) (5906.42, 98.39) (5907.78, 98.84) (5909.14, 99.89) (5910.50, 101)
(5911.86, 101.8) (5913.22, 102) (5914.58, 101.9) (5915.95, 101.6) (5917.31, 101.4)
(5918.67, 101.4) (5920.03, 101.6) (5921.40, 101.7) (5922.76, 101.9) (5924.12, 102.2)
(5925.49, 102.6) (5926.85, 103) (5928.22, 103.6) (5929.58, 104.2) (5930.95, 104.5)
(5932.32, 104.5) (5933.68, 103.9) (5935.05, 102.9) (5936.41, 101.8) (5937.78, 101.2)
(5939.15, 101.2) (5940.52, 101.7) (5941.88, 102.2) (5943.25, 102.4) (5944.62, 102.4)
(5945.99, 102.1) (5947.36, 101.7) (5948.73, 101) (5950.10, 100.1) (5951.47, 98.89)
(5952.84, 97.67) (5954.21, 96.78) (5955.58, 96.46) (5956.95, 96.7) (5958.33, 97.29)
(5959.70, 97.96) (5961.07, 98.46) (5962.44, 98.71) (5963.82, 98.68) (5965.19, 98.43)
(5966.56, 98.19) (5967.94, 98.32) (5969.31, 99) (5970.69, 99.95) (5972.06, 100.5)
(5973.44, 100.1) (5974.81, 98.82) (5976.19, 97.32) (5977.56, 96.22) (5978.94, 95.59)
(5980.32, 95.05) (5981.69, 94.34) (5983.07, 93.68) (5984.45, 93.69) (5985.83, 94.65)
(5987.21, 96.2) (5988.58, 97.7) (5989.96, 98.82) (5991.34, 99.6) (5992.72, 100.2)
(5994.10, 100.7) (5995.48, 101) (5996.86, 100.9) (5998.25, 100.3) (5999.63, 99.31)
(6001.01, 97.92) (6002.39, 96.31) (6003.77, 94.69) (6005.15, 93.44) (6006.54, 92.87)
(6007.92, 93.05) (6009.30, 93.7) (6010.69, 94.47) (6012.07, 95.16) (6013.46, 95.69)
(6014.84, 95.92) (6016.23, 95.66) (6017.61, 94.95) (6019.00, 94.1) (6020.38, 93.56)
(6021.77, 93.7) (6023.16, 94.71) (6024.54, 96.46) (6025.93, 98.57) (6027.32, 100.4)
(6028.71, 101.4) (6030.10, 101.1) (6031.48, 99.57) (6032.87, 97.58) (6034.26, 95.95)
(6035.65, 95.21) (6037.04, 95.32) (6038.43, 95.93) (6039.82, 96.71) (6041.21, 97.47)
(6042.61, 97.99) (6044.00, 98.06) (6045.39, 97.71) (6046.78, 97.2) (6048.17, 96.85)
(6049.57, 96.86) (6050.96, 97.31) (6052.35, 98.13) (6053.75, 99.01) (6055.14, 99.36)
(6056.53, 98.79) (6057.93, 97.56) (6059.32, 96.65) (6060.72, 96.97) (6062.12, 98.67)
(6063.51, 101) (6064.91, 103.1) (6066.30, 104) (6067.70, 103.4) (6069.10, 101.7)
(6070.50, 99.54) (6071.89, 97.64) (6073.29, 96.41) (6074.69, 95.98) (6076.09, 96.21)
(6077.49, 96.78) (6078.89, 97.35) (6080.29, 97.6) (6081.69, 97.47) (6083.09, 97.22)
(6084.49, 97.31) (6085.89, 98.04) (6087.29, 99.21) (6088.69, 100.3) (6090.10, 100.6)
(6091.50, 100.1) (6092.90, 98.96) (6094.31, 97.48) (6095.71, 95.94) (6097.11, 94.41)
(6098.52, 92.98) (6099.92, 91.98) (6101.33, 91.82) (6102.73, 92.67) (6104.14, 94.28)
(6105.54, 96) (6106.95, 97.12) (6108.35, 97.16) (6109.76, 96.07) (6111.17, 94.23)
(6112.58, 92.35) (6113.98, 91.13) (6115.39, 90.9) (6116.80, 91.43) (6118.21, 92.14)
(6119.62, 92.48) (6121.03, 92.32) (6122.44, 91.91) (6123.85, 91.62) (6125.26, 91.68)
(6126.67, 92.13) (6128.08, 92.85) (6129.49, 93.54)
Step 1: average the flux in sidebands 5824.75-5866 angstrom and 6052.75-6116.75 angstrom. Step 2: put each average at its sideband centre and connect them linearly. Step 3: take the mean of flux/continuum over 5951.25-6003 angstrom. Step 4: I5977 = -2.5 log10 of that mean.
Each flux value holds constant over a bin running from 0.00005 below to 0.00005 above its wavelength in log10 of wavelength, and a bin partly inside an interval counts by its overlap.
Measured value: 0.05 mag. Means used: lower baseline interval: 109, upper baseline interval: 97.1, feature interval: 97.9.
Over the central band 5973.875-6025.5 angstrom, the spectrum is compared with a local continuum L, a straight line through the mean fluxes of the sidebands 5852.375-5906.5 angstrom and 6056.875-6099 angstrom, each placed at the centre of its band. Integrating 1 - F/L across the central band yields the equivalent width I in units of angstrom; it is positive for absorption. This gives 2.33 angstrom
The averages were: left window 105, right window 98.4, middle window 96.3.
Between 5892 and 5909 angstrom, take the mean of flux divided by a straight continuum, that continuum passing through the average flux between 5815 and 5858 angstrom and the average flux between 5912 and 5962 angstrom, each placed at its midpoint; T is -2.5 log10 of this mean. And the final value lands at 0.06 mag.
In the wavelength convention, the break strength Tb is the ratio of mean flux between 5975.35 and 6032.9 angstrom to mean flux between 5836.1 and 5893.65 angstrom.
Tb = 0.9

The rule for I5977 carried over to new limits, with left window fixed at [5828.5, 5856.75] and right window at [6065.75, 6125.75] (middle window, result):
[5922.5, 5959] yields 0.02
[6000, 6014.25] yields 0.06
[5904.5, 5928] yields 0.04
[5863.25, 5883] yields -0.02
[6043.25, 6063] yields 0.00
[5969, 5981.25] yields 0.04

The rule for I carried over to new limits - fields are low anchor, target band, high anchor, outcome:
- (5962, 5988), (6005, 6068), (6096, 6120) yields -1.1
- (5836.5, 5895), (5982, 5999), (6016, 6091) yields 0.5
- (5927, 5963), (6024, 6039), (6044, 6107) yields 0.1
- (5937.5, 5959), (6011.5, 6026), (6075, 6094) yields 0.6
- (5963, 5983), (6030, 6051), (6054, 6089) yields 0.3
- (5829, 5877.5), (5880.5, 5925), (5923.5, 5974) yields 2.0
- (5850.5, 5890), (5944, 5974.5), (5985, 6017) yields 0.4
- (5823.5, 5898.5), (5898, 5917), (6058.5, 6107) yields 0.9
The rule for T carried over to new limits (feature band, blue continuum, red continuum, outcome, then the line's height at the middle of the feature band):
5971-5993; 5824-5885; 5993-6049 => 0.03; 99.6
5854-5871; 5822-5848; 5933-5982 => -0.05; 106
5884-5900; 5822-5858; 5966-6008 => 0.07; 104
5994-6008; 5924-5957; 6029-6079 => 0.03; 99.8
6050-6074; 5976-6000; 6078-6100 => -0.02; 97.5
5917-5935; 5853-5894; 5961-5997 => -0.01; 102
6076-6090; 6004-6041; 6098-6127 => -0.04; 94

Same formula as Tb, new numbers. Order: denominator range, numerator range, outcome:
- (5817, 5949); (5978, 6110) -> 0.93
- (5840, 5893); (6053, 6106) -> 0.91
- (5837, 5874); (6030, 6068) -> 0.90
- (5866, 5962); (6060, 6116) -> 0.95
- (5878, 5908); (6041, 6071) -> 0.99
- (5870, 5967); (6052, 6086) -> 0.98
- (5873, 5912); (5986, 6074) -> 0.97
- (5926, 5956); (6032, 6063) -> 0.96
